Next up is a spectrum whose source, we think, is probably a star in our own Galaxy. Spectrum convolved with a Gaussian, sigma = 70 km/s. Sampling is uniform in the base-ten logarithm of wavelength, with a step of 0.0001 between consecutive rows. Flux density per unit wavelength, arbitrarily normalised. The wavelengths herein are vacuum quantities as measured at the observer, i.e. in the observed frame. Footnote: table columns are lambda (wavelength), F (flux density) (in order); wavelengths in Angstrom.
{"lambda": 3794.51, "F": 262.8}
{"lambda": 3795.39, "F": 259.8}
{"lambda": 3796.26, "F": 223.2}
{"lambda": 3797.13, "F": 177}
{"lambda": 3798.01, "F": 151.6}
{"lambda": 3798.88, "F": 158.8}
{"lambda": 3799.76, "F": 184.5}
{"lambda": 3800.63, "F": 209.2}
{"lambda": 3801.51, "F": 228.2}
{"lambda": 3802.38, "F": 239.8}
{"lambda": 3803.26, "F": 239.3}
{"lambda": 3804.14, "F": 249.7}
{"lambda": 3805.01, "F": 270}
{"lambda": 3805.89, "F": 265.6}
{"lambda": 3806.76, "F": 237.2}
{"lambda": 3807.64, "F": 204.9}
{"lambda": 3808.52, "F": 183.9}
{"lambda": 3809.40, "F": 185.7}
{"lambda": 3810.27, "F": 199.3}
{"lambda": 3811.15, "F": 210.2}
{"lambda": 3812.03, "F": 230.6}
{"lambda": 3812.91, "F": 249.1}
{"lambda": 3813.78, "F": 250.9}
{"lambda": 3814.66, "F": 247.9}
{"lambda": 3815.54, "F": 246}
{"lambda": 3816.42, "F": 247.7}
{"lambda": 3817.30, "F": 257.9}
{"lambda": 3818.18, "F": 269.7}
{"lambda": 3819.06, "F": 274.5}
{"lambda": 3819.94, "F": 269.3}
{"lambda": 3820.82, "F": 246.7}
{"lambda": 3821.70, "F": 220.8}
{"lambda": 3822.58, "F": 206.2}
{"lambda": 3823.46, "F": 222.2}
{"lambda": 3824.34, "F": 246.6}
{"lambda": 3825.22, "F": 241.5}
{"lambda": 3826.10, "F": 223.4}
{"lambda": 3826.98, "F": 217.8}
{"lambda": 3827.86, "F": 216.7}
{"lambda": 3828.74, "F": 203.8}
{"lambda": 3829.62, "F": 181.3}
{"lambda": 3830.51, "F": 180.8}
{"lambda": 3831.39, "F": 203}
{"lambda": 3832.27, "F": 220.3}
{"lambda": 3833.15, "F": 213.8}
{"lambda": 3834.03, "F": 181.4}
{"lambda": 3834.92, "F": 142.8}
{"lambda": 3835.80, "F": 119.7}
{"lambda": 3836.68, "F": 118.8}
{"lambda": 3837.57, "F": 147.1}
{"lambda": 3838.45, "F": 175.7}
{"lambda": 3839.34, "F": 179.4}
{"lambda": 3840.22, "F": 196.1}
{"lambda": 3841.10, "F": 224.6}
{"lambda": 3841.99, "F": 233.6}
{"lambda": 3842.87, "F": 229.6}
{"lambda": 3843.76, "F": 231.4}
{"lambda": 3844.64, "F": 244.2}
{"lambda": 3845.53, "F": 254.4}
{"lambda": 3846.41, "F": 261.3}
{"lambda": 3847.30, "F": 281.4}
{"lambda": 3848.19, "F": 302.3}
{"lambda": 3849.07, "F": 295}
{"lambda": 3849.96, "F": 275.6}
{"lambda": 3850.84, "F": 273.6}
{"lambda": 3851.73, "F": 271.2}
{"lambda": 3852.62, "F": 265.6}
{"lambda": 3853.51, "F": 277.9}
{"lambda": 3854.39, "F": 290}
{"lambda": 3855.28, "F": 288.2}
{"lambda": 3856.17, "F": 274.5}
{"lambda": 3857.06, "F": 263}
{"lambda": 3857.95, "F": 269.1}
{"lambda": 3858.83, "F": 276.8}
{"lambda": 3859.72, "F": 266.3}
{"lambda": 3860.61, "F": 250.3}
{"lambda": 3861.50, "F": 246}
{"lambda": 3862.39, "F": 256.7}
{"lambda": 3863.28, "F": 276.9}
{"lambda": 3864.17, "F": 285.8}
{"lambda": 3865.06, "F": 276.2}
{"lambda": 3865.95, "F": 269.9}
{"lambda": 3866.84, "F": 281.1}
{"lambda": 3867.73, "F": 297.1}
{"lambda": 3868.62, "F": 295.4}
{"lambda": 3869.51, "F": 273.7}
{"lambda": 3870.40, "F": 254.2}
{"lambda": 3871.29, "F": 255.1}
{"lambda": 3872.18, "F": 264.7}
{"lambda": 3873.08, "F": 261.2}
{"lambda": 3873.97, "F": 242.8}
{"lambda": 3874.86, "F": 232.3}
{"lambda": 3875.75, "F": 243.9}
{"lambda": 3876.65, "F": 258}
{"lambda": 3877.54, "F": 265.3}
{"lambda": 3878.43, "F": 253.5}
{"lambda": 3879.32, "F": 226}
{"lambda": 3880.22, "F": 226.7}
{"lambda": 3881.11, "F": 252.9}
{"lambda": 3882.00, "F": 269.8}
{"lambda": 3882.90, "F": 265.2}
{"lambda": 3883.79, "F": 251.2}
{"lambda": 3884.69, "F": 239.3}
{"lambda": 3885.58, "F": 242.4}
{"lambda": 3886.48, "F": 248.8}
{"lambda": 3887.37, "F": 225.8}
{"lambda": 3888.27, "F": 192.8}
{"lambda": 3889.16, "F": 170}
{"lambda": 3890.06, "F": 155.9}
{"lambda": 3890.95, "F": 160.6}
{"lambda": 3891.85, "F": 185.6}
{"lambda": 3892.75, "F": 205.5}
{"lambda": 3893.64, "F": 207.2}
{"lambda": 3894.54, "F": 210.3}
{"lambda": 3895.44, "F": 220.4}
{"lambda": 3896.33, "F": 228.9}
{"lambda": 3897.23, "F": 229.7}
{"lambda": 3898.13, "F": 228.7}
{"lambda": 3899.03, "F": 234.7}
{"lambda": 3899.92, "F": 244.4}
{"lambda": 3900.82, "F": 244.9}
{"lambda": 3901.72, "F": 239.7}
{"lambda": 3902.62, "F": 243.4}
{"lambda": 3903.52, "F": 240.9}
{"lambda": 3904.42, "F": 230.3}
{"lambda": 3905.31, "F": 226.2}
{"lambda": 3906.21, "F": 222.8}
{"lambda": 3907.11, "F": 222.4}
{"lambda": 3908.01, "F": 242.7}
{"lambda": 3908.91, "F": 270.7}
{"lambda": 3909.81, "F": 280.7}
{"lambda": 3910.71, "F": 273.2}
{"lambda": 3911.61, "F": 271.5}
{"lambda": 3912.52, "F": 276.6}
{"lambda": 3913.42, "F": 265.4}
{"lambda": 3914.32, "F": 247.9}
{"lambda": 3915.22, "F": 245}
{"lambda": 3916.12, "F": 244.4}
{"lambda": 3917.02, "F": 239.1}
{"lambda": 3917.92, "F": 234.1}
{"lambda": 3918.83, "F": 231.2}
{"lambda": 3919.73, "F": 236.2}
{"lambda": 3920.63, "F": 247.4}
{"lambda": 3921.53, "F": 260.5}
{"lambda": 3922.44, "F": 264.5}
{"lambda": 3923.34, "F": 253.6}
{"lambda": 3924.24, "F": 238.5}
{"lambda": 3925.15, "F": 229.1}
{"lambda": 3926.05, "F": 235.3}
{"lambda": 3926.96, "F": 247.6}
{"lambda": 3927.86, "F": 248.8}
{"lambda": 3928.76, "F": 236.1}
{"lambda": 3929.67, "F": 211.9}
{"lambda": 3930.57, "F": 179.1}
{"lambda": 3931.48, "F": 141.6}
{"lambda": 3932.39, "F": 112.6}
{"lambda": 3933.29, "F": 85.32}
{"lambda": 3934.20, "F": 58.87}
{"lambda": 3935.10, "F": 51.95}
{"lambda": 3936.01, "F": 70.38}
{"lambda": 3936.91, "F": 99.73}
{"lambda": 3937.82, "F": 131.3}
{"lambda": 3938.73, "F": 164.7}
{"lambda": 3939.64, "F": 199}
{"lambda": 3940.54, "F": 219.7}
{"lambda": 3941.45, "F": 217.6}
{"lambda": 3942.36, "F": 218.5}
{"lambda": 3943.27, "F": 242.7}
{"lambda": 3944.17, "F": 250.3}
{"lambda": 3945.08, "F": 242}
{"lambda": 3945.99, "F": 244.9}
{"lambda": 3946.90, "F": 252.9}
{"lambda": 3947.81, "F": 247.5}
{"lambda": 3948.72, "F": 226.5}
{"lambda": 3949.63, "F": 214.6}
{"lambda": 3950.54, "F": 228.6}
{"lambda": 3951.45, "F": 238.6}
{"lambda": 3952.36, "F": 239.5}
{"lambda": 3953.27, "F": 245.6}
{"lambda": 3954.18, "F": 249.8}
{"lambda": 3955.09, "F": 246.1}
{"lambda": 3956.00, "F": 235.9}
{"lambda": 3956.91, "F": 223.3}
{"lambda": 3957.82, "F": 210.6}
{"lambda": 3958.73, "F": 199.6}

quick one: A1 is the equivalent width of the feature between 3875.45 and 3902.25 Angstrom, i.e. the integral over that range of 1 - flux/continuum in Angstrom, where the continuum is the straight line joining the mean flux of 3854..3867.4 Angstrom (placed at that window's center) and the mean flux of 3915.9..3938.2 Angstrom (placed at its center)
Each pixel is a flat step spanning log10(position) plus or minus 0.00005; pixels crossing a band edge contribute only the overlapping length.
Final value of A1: 1.1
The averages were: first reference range 271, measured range 228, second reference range 191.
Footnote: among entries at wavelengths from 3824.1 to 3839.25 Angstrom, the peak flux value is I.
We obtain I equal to 246.6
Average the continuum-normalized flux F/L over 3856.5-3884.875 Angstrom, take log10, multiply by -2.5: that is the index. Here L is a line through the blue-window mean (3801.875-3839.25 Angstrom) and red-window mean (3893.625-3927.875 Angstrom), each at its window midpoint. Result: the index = -0.13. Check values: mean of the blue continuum 218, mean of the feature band 261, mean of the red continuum 243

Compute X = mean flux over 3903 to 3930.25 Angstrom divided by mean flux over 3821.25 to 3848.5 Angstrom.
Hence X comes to 1.17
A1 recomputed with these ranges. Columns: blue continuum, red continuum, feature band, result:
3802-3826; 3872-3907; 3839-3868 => -3.62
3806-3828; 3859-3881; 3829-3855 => 2.45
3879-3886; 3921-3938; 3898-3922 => -4.73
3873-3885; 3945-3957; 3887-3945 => 7.23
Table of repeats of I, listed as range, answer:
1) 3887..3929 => 280.7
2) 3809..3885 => 302.3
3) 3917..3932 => 264.5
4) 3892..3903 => 244.9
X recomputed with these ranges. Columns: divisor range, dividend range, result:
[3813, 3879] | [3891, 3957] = 0.91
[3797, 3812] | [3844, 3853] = 1.28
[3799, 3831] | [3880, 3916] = 1.02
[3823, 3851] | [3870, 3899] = 1.06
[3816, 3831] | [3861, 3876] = 1.15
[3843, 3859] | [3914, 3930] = 0.89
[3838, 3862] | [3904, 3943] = 0.83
